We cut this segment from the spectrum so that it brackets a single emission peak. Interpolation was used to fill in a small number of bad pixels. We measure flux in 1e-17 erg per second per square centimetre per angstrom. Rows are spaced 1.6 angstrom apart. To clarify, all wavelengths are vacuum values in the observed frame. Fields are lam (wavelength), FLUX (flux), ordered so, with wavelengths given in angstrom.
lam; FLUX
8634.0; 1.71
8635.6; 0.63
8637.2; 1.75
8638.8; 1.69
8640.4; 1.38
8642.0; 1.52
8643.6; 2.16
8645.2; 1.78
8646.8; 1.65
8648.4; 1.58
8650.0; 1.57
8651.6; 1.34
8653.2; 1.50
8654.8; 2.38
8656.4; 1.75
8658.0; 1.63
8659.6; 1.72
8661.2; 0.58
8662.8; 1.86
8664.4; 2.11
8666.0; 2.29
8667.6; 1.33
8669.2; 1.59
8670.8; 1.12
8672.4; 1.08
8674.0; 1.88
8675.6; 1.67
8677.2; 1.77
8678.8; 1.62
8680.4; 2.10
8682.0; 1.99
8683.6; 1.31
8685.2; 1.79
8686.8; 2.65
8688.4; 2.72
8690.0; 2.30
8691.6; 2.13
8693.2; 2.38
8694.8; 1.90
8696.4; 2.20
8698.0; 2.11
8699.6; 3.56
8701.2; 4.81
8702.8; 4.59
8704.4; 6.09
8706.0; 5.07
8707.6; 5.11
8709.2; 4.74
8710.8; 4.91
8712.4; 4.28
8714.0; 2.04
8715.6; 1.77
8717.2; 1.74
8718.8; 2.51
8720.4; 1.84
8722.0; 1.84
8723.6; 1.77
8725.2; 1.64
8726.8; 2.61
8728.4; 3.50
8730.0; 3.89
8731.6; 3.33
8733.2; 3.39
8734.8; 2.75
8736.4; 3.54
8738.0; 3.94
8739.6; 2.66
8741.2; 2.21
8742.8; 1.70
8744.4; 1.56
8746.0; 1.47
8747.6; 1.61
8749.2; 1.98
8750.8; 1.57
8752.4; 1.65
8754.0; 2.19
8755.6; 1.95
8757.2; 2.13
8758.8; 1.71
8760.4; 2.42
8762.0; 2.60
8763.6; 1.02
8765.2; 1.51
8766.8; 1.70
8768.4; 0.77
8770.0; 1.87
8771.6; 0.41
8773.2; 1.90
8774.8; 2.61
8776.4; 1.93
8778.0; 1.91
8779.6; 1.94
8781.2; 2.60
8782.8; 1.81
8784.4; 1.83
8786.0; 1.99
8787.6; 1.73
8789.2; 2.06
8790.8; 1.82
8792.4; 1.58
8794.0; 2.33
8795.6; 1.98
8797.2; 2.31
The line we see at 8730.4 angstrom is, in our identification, [N II]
